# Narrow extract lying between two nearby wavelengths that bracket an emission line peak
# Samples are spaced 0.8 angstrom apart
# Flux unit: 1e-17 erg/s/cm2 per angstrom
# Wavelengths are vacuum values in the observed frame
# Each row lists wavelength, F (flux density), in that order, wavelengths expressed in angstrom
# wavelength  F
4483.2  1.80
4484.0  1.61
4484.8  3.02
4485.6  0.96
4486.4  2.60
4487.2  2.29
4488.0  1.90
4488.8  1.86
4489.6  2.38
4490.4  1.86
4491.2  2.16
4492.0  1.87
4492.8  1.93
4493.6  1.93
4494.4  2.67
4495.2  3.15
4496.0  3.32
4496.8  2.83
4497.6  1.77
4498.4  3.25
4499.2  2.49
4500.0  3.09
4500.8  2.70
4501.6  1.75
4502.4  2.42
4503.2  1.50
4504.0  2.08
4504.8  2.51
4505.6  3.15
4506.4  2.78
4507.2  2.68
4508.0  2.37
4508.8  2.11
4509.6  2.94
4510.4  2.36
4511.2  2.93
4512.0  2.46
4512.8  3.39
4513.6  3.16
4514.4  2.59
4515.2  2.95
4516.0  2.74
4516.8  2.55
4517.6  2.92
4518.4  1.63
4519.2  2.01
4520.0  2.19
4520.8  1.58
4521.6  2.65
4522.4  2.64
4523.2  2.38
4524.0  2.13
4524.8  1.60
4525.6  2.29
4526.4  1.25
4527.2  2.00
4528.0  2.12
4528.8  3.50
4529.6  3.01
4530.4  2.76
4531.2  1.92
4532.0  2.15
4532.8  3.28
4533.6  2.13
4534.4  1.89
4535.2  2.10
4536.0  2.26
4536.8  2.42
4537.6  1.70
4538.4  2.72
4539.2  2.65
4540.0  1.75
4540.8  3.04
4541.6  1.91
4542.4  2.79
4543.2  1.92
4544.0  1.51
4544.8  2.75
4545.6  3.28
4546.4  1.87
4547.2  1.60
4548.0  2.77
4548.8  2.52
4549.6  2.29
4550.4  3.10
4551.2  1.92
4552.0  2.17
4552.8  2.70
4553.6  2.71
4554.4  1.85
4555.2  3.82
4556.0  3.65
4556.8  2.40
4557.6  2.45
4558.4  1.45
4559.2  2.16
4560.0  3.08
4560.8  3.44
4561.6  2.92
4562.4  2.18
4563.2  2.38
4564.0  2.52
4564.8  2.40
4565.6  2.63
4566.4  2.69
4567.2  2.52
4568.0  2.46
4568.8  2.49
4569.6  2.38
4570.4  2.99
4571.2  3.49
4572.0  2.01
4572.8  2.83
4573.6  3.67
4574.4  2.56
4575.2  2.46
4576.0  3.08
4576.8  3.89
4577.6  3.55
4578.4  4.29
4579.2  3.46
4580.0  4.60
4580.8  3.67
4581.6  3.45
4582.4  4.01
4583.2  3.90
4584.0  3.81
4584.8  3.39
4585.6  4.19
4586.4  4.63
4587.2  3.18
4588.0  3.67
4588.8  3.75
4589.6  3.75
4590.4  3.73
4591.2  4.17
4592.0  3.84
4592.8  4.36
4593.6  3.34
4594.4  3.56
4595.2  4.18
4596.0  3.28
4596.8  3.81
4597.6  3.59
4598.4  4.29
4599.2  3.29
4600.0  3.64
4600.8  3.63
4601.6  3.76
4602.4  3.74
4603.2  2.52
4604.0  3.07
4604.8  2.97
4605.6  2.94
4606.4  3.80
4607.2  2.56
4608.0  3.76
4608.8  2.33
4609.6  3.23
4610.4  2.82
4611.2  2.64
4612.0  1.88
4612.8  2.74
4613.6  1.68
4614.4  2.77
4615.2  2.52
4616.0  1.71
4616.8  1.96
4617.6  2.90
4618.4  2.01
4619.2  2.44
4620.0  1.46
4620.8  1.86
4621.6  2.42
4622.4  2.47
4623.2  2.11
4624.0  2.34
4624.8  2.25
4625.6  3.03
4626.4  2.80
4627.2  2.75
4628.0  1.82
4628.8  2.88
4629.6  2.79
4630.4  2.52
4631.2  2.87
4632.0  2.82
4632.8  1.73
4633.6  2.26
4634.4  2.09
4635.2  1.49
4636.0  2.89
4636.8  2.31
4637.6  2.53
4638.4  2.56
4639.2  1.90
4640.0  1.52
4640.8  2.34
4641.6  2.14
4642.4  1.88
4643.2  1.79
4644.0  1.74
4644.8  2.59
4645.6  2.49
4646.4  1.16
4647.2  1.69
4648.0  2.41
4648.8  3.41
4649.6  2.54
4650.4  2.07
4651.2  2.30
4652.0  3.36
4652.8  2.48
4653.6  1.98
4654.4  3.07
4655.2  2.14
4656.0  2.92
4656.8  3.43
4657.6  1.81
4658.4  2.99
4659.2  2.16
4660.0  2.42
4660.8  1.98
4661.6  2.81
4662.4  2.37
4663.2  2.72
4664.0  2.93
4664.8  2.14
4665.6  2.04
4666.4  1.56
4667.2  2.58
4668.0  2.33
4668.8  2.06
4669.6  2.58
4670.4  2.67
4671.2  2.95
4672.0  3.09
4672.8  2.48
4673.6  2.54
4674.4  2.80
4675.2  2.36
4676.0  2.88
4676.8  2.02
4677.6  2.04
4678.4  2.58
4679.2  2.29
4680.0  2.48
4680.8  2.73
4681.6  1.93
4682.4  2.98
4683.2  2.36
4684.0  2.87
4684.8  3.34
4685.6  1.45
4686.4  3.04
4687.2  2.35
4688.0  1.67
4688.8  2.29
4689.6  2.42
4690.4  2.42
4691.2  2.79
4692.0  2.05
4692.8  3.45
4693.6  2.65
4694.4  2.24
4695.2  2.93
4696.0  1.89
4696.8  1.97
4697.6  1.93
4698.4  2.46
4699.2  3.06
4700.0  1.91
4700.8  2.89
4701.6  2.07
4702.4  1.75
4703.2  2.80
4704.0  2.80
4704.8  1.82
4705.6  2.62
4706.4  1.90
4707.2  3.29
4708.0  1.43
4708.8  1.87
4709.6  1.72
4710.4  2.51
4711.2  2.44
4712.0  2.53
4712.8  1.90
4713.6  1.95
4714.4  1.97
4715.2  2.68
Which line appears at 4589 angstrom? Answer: Mg II 2798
